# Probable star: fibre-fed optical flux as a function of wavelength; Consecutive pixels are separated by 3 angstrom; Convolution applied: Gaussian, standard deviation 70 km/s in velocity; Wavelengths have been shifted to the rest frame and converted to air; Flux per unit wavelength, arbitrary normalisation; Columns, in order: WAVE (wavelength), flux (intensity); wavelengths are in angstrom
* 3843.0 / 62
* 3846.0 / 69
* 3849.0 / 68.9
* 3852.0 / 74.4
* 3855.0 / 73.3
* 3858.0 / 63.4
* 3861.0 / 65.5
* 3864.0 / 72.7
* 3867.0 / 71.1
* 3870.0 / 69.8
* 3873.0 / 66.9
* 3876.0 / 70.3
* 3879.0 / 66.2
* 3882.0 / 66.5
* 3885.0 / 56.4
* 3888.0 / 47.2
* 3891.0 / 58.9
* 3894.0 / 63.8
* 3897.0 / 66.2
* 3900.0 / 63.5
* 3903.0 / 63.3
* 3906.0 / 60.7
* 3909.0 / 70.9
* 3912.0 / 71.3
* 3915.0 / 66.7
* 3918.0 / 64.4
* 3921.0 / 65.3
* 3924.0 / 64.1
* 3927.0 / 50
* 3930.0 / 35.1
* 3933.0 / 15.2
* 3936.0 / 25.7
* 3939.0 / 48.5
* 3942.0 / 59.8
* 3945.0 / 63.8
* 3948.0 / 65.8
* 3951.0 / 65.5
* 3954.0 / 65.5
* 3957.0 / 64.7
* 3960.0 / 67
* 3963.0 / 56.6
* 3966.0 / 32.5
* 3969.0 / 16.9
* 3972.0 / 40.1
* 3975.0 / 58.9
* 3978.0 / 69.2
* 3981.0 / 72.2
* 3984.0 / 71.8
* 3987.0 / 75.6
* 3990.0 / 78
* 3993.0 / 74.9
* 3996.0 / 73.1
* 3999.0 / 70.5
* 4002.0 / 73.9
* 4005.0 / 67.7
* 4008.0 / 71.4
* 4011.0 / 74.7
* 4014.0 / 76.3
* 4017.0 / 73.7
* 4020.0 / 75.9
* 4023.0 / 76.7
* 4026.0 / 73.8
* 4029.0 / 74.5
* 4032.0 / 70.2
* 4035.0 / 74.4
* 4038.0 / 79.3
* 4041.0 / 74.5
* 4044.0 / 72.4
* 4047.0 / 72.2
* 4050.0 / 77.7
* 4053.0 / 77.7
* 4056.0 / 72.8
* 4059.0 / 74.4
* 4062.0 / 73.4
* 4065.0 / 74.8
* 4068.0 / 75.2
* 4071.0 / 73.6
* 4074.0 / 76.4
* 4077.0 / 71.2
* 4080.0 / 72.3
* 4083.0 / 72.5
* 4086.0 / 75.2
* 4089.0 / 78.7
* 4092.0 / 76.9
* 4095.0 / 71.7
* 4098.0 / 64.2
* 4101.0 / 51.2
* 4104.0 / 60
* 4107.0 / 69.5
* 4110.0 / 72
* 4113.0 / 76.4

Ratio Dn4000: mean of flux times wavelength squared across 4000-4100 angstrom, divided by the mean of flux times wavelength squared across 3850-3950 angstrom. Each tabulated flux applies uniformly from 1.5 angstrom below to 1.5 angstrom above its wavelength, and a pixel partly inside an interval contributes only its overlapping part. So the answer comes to 1.31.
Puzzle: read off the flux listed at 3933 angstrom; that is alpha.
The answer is 15.2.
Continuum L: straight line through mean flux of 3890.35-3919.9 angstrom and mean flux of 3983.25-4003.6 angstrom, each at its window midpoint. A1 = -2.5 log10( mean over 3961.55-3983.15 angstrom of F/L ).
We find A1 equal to 0.39 mag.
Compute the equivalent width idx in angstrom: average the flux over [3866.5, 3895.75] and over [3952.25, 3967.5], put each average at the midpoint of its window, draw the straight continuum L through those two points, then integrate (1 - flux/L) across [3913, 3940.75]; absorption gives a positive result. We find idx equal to 5.2 angstrom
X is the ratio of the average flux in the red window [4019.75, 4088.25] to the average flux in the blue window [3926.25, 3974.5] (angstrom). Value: 1.53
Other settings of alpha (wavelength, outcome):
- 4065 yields 74.8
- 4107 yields 69.5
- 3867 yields 71.1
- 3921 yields 65.3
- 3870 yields 69.8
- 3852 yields 74.4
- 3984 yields 71.8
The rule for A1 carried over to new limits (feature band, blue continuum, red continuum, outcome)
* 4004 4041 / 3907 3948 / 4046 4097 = -0.10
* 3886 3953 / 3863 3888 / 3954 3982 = 0.06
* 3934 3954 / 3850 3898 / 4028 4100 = 0.25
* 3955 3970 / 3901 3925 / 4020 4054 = 0.37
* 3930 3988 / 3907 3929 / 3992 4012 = 0.26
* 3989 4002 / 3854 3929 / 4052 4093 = -0.06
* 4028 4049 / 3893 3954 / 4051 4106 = -0.09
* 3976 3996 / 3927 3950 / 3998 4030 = -0.16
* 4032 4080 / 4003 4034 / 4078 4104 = -0.04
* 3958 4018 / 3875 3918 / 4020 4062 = 0.10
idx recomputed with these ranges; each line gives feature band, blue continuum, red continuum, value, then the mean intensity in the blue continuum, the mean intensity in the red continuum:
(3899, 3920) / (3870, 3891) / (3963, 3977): -4.0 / 62.6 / 40.3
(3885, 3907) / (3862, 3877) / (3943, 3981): 1.9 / 70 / 56.3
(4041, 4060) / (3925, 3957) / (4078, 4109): -3.1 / 50.4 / 69.3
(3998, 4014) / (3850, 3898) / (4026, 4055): 0.2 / 65.8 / 74.7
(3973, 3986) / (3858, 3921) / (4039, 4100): 0.4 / 65.1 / 73.7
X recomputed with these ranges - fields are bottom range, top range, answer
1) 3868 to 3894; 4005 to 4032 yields 1.17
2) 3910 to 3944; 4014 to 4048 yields 1.43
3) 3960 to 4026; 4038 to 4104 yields 1.10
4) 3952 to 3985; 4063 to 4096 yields 1.33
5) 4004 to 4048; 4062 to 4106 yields 0.96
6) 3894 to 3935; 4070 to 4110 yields 1.21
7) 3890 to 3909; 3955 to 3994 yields 0.94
